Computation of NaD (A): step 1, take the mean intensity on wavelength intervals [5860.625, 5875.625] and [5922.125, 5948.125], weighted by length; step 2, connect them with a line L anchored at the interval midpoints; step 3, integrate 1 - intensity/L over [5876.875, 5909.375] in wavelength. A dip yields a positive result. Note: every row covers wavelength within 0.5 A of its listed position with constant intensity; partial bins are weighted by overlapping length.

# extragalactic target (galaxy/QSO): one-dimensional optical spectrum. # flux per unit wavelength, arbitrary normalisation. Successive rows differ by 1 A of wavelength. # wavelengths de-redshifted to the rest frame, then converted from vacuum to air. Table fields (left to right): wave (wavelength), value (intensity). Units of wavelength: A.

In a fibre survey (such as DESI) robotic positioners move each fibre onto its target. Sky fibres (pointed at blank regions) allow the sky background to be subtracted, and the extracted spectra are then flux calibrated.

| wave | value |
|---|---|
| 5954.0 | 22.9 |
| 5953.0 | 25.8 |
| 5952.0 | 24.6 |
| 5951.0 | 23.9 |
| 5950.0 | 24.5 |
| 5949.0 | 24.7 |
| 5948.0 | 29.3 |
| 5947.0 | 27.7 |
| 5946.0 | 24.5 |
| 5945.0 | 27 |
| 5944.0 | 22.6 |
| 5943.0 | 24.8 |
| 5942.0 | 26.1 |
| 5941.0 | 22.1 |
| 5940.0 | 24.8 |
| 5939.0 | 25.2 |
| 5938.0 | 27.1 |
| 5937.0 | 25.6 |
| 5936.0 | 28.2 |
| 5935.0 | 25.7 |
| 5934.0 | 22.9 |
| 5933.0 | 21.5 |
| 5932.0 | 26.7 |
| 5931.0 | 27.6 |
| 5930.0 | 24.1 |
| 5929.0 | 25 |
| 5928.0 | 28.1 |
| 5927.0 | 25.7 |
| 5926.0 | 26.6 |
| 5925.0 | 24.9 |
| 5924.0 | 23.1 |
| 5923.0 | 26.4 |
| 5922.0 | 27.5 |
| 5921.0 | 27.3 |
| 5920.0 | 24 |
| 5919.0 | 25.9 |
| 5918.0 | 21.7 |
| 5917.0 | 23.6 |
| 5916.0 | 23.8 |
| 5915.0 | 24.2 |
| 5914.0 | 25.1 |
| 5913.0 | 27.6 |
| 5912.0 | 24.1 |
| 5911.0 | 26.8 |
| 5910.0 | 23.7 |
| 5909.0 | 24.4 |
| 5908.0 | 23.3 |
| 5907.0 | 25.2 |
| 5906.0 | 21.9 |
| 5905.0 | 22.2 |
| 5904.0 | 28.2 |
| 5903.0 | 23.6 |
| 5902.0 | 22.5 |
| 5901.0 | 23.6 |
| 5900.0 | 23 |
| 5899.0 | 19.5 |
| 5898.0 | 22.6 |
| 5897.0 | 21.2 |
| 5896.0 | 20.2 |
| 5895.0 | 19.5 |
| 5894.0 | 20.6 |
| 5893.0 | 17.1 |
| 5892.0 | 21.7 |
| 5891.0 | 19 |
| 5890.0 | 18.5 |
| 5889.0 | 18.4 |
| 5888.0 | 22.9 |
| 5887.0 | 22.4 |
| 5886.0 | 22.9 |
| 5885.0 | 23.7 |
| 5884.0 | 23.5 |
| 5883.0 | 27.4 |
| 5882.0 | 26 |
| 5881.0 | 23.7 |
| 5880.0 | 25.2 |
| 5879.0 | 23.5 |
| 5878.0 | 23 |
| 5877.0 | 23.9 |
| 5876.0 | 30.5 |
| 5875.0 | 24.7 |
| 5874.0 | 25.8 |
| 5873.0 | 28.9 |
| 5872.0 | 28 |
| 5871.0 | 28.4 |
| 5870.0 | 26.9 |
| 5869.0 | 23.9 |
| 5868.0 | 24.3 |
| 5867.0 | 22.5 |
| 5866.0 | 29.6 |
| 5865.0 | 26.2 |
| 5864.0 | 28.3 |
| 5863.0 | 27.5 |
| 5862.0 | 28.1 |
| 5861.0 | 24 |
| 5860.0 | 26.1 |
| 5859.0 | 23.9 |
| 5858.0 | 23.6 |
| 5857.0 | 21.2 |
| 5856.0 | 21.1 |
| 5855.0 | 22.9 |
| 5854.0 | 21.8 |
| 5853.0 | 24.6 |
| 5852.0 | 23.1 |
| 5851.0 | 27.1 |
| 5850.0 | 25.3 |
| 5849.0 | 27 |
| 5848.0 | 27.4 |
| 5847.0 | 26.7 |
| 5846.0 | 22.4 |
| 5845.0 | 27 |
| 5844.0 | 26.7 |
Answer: 4.5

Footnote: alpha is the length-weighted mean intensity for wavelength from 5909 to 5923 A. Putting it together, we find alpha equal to 25.1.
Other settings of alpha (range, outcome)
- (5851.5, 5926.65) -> 24.1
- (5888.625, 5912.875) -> 22.2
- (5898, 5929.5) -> 24.6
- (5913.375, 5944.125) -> 25.1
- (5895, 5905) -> 22.5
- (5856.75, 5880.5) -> 25.8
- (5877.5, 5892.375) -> 22.8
